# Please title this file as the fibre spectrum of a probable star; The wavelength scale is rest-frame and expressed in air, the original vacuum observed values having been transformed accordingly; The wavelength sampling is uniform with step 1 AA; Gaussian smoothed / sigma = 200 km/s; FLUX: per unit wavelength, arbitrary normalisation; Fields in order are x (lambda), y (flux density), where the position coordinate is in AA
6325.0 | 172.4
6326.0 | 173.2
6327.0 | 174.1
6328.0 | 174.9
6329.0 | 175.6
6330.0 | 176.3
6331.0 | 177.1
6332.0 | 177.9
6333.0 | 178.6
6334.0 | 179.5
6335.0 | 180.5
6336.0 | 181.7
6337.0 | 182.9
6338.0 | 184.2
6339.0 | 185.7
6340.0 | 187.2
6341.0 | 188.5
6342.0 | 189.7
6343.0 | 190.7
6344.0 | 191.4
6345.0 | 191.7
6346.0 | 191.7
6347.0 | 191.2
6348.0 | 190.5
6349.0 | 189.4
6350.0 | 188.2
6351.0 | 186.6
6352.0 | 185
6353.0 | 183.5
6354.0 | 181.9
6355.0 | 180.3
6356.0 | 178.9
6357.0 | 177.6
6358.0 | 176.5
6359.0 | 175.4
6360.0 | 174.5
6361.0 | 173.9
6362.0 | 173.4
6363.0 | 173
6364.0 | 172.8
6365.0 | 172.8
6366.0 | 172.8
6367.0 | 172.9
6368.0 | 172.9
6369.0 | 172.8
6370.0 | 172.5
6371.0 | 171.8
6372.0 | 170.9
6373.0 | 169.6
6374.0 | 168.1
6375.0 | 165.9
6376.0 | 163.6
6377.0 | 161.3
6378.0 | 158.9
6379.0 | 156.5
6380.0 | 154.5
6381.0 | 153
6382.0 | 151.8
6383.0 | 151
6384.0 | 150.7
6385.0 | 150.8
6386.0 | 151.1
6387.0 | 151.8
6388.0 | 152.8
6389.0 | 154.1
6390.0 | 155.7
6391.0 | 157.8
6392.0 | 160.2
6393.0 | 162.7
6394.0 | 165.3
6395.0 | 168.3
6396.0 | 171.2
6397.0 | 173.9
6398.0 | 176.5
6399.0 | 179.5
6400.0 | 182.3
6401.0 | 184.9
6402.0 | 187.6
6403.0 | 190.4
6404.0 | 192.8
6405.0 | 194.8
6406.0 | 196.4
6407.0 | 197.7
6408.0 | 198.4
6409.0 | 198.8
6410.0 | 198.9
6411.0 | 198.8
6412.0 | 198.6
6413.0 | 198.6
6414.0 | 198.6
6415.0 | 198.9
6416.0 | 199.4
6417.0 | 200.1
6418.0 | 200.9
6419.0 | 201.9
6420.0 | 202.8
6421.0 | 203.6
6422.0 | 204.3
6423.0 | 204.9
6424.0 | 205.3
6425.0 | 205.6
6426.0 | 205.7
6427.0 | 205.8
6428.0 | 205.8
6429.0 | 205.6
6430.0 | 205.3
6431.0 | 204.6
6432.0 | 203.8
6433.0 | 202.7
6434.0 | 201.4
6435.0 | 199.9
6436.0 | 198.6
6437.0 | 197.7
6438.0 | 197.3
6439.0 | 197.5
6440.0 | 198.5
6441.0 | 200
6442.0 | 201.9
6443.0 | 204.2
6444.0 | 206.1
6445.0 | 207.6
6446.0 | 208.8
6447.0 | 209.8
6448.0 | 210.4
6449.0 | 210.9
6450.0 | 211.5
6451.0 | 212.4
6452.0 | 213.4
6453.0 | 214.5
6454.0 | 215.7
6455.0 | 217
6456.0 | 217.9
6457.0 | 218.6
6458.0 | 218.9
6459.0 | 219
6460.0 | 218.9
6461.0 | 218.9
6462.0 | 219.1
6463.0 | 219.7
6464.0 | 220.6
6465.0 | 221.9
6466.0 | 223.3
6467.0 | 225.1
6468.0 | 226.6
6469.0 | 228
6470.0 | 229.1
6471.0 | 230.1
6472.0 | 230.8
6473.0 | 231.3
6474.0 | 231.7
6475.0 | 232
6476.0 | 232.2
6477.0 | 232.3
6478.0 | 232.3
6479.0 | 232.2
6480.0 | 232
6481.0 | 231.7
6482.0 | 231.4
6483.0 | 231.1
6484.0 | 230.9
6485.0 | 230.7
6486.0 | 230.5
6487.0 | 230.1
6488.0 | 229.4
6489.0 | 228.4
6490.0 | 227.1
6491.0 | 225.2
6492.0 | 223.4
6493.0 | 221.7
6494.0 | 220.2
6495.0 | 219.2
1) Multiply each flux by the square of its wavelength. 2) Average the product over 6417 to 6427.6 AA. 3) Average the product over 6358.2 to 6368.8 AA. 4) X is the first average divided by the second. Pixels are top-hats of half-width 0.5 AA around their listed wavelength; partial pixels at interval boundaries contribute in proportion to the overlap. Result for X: 1.20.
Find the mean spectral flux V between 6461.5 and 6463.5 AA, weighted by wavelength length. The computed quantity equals 219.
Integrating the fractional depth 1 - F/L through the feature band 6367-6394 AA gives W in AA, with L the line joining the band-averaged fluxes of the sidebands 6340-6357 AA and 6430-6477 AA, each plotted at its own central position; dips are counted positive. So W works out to 4.8 AA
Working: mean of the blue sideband 187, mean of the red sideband 214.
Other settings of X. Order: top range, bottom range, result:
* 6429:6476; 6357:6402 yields 1.32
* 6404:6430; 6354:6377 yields 1.18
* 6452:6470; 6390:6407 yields 1.26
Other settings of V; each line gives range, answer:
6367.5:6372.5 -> 172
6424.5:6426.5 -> 206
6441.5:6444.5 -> 204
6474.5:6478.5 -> 232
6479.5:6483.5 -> 232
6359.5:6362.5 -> 174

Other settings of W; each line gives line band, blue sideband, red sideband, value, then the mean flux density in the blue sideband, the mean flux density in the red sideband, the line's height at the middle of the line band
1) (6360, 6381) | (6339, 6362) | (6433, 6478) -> 2.4 AA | 185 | 216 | 190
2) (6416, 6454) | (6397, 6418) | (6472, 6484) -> 0.6 AA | 193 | 232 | 208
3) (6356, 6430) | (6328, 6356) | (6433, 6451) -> 5.8 AA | 184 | 204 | 194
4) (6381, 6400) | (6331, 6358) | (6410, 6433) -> 3.4 AA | 185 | 203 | 195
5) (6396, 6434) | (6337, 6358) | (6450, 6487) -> 1.9 AA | 186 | 225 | 208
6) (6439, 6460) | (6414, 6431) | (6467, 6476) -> 0.7 AA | 203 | 230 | 218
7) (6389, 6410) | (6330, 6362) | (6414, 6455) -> 1.8 AA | 183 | 205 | 196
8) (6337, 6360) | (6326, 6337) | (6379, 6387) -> -2.2 AA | 178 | 152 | 169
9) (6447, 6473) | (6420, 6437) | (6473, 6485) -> 0.2 AA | 204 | 232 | 221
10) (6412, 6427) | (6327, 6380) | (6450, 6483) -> 0.2 AA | 178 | 224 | 205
